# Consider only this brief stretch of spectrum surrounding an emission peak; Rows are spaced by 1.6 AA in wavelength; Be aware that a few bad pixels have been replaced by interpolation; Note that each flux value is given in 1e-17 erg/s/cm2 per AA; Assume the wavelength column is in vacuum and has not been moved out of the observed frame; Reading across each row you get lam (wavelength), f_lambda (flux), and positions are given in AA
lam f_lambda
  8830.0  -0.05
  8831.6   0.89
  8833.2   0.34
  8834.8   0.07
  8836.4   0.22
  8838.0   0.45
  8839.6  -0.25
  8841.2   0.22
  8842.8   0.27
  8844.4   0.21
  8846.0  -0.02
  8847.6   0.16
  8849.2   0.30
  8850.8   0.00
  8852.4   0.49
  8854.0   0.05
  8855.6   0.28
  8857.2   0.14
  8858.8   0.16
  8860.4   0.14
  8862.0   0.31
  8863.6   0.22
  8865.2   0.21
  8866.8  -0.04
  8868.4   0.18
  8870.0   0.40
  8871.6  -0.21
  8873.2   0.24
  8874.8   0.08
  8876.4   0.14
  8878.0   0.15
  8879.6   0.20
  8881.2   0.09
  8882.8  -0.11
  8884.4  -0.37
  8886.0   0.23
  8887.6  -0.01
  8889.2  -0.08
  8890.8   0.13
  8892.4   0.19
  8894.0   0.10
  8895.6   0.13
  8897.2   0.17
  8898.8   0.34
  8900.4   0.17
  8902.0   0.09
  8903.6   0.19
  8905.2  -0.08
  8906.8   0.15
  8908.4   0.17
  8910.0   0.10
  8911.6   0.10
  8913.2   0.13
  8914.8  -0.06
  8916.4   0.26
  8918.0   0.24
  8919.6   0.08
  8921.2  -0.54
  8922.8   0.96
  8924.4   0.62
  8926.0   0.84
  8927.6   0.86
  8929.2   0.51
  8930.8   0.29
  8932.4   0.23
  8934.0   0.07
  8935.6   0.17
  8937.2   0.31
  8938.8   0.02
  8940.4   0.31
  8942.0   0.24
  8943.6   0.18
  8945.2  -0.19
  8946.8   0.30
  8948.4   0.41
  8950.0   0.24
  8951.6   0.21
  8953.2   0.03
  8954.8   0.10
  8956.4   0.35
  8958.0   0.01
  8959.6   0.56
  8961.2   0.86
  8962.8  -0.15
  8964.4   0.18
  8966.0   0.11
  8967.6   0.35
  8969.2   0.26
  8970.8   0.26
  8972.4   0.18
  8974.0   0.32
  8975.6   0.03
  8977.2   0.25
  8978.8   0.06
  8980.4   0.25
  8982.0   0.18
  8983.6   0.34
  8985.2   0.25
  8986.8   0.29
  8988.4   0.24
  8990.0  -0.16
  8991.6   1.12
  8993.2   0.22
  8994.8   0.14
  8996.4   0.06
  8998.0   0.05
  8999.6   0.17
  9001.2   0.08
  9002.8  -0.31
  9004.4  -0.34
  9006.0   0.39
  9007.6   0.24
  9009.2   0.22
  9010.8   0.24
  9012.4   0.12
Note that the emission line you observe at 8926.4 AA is Hgamma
